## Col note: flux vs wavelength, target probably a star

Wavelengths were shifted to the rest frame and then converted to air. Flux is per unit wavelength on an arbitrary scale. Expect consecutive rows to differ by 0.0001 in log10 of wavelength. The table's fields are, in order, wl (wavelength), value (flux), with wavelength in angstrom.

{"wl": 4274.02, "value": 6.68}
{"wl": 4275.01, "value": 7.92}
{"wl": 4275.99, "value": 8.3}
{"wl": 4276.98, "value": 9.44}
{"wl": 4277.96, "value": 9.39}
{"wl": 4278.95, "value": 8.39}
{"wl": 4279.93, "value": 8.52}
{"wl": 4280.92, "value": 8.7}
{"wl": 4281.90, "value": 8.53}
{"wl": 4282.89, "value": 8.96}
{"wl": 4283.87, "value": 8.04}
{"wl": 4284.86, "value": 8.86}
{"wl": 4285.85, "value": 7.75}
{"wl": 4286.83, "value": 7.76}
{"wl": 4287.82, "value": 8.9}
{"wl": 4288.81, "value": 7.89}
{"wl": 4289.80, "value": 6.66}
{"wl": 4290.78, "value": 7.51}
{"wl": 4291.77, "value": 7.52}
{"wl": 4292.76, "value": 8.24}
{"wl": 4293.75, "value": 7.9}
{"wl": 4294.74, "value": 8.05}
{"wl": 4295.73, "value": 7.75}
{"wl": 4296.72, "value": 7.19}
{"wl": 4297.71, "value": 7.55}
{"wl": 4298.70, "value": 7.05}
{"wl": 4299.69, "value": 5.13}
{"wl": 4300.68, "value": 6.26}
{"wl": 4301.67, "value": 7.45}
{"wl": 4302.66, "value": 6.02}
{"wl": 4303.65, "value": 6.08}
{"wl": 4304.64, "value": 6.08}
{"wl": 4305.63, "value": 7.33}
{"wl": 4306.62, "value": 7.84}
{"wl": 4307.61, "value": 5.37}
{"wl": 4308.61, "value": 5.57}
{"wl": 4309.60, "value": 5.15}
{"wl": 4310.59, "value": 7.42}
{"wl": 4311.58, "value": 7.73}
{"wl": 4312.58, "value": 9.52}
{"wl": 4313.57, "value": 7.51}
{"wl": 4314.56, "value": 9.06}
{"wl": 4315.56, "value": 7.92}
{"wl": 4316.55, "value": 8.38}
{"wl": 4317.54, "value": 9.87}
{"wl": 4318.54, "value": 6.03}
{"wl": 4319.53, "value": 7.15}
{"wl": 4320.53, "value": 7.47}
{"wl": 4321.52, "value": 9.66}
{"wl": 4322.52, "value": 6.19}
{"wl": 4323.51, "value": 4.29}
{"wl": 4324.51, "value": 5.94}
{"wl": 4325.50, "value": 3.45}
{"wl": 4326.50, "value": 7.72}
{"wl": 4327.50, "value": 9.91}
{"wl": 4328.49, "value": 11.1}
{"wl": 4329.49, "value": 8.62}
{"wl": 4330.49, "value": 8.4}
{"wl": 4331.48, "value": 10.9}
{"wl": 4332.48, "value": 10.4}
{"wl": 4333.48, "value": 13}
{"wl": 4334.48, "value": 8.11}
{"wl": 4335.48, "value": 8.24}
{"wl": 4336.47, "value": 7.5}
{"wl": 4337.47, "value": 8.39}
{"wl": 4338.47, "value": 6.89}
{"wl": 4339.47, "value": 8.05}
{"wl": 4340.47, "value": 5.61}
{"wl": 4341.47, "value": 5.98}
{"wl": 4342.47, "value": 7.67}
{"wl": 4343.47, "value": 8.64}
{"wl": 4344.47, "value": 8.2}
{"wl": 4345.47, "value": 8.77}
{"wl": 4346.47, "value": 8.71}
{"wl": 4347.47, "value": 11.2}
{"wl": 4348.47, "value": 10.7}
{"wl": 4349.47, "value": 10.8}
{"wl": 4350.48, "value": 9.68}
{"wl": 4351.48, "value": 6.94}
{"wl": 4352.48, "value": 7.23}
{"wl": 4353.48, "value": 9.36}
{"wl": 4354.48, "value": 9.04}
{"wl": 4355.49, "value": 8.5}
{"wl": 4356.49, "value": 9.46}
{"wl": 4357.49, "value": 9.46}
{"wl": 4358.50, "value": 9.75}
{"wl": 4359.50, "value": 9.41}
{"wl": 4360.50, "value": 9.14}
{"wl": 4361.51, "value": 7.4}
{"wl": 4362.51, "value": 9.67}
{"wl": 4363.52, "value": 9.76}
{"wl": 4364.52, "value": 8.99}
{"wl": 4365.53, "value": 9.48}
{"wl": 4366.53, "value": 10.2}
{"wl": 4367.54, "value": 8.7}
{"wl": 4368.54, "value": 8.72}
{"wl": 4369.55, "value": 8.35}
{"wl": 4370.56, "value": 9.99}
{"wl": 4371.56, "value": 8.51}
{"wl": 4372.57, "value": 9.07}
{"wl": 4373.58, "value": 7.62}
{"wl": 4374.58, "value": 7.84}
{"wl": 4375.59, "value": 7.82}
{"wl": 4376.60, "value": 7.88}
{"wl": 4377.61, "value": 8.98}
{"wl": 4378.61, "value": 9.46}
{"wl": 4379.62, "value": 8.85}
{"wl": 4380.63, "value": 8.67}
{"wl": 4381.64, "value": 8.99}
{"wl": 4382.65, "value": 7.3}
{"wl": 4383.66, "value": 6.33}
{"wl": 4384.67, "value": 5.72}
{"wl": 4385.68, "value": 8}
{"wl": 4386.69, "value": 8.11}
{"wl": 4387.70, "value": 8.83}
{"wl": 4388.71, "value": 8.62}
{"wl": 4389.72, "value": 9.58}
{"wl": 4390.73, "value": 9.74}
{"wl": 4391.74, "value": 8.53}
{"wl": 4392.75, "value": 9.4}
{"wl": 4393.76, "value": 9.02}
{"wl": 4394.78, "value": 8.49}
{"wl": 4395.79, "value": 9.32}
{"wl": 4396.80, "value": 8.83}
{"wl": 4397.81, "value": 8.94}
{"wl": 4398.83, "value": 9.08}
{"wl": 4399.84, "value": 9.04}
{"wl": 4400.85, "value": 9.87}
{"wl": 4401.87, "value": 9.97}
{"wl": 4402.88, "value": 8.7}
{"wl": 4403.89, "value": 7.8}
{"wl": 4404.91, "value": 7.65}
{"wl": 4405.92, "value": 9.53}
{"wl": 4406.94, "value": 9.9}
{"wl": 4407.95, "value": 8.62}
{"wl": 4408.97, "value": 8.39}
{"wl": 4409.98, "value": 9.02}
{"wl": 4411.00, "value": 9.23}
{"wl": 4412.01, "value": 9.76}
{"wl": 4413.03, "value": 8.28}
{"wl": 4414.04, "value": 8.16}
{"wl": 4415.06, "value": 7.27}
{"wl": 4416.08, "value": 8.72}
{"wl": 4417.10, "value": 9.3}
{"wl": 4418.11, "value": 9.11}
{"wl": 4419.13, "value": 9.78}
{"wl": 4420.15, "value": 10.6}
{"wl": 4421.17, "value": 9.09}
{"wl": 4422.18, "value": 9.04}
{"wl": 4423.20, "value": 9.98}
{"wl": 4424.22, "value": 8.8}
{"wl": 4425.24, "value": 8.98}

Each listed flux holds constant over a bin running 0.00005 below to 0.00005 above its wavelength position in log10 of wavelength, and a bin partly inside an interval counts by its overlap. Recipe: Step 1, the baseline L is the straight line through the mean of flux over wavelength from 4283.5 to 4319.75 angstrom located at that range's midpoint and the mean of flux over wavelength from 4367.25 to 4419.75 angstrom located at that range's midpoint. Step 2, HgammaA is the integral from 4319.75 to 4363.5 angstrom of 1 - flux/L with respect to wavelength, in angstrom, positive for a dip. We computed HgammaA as -3.0 angstrom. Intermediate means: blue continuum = 7.39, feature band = 8.51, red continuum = 8.68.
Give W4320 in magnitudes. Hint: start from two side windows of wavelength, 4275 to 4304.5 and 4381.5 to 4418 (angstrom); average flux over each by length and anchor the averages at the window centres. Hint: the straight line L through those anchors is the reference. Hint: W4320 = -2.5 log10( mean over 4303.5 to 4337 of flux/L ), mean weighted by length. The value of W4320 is 0.029 mag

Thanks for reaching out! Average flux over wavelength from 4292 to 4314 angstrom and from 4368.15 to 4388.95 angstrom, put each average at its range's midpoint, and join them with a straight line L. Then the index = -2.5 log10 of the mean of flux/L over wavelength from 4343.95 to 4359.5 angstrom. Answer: -0.18 mag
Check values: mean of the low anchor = 7.01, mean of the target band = 9.19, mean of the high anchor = 8.26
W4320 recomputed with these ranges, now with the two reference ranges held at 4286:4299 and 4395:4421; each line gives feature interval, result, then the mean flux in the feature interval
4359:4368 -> -0.09 mag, 9.2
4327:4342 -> -0.07 mag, 8.74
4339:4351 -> -0.05 mag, 8.66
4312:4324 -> 0.03 mag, 7.76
